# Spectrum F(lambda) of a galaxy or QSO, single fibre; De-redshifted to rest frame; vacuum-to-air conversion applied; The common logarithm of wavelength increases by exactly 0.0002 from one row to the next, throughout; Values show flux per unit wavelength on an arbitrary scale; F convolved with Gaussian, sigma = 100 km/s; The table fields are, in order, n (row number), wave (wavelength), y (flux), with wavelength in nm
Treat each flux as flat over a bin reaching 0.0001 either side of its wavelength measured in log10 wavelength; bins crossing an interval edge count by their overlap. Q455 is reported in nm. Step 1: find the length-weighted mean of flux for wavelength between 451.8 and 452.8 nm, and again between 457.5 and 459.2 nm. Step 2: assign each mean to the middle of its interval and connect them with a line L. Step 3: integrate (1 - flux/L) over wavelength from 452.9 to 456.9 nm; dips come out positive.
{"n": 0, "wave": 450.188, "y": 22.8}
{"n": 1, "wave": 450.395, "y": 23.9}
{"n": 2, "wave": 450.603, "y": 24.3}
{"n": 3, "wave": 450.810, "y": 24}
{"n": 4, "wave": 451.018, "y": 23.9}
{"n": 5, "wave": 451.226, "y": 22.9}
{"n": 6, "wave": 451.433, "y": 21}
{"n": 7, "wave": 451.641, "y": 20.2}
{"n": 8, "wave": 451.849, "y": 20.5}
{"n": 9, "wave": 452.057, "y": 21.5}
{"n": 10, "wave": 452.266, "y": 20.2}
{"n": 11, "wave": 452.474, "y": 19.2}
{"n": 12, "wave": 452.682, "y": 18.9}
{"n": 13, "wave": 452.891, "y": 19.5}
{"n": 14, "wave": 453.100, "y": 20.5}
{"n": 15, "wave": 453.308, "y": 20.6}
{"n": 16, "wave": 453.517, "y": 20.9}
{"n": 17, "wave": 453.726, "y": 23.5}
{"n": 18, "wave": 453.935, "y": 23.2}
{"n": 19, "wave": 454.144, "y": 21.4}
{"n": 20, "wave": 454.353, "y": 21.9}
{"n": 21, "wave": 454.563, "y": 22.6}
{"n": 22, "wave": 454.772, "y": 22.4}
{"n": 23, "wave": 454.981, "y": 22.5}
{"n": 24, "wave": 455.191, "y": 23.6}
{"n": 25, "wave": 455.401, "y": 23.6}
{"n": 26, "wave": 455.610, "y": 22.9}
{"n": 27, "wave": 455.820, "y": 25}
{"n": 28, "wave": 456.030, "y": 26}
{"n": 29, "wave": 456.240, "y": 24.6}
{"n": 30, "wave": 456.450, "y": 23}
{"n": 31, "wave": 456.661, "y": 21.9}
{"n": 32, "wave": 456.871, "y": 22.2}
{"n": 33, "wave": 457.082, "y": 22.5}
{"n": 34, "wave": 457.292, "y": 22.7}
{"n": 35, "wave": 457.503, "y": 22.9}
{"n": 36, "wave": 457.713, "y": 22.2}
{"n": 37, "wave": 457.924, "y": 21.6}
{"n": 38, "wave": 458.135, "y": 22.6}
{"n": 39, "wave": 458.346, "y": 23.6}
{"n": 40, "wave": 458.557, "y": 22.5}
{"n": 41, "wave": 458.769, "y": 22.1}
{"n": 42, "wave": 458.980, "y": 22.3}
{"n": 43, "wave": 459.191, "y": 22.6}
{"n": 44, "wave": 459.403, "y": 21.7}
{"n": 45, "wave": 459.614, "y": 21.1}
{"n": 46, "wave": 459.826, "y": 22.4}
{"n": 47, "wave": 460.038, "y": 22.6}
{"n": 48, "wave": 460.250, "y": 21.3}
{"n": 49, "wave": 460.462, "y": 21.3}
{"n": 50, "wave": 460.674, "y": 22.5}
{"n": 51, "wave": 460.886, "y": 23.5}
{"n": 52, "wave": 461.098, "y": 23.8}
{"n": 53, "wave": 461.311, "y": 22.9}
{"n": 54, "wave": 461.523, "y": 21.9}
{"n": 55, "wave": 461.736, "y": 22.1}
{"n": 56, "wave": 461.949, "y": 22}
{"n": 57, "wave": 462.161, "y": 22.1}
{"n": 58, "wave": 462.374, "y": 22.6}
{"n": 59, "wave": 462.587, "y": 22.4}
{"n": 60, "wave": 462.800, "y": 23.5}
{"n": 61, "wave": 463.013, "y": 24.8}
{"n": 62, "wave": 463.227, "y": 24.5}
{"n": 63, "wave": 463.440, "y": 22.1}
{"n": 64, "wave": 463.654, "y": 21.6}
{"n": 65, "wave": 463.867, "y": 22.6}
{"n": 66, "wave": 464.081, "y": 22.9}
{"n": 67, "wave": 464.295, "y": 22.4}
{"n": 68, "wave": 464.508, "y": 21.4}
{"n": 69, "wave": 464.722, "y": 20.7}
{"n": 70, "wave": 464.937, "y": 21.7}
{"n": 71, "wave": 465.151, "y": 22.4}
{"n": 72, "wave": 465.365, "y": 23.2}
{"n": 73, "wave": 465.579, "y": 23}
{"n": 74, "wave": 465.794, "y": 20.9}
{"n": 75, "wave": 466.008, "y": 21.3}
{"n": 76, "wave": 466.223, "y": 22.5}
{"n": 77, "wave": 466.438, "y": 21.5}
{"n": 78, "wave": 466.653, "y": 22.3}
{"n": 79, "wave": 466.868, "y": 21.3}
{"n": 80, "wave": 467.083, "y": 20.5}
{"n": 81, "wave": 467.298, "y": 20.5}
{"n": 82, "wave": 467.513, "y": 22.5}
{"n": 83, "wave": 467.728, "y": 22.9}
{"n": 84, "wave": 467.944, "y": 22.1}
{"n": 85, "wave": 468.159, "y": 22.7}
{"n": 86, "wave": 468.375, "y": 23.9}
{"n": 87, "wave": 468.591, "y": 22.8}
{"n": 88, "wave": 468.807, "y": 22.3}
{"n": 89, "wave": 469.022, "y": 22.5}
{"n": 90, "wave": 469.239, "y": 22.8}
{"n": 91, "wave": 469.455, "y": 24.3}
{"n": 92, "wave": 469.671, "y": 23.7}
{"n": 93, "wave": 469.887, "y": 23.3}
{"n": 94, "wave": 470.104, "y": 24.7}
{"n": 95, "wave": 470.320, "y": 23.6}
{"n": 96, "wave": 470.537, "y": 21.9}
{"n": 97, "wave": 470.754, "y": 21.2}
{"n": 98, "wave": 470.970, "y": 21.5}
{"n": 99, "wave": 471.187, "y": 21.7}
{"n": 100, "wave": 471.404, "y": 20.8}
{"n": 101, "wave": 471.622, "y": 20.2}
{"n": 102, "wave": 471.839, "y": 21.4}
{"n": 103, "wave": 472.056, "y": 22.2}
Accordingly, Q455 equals -0.31 nm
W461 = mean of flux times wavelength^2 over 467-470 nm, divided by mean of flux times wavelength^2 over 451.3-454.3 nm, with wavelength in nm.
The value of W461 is 1.2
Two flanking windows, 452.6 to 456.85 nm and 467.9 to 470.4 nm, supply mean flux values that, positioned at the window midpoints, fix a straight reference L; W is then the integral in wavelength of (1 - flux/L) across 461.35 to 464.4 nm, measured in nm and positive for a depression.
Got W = 0.029 nm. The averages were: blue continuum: 22.4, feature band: 22.7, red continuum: 23.3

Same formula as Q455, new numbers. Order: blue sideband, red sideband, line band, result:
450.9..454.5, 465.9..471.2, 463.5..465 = 0.01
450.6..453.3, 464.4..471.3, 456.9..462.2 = -0.16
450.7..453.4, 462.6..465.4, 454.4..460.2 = -0.29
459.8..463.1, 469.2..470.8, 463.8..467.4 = 0.17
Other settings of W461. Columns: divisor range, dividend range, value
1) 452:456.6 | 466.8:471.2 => 1.08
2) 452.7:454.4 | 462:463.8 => 1.12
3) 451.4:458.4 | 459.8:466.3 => 1.05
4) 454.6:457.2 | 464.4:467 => 0.98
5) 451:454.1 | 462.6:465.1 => 1.13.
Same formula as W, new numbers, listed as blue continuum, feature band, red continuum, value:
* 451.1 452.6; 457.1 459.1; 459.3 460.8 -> -0.08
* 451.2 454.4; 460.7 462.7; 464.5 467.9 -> -0.10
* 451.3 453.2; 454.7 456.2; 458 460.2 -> -0.18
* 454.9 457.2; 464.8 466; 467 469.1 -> 0.02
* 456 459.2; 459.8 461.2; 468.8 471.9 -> 0.01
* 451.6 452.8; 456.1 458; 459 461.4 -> -0.11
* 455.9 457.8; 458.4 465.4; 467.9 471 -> 0.20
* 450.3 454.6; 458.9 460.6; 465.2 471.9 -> 0.00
